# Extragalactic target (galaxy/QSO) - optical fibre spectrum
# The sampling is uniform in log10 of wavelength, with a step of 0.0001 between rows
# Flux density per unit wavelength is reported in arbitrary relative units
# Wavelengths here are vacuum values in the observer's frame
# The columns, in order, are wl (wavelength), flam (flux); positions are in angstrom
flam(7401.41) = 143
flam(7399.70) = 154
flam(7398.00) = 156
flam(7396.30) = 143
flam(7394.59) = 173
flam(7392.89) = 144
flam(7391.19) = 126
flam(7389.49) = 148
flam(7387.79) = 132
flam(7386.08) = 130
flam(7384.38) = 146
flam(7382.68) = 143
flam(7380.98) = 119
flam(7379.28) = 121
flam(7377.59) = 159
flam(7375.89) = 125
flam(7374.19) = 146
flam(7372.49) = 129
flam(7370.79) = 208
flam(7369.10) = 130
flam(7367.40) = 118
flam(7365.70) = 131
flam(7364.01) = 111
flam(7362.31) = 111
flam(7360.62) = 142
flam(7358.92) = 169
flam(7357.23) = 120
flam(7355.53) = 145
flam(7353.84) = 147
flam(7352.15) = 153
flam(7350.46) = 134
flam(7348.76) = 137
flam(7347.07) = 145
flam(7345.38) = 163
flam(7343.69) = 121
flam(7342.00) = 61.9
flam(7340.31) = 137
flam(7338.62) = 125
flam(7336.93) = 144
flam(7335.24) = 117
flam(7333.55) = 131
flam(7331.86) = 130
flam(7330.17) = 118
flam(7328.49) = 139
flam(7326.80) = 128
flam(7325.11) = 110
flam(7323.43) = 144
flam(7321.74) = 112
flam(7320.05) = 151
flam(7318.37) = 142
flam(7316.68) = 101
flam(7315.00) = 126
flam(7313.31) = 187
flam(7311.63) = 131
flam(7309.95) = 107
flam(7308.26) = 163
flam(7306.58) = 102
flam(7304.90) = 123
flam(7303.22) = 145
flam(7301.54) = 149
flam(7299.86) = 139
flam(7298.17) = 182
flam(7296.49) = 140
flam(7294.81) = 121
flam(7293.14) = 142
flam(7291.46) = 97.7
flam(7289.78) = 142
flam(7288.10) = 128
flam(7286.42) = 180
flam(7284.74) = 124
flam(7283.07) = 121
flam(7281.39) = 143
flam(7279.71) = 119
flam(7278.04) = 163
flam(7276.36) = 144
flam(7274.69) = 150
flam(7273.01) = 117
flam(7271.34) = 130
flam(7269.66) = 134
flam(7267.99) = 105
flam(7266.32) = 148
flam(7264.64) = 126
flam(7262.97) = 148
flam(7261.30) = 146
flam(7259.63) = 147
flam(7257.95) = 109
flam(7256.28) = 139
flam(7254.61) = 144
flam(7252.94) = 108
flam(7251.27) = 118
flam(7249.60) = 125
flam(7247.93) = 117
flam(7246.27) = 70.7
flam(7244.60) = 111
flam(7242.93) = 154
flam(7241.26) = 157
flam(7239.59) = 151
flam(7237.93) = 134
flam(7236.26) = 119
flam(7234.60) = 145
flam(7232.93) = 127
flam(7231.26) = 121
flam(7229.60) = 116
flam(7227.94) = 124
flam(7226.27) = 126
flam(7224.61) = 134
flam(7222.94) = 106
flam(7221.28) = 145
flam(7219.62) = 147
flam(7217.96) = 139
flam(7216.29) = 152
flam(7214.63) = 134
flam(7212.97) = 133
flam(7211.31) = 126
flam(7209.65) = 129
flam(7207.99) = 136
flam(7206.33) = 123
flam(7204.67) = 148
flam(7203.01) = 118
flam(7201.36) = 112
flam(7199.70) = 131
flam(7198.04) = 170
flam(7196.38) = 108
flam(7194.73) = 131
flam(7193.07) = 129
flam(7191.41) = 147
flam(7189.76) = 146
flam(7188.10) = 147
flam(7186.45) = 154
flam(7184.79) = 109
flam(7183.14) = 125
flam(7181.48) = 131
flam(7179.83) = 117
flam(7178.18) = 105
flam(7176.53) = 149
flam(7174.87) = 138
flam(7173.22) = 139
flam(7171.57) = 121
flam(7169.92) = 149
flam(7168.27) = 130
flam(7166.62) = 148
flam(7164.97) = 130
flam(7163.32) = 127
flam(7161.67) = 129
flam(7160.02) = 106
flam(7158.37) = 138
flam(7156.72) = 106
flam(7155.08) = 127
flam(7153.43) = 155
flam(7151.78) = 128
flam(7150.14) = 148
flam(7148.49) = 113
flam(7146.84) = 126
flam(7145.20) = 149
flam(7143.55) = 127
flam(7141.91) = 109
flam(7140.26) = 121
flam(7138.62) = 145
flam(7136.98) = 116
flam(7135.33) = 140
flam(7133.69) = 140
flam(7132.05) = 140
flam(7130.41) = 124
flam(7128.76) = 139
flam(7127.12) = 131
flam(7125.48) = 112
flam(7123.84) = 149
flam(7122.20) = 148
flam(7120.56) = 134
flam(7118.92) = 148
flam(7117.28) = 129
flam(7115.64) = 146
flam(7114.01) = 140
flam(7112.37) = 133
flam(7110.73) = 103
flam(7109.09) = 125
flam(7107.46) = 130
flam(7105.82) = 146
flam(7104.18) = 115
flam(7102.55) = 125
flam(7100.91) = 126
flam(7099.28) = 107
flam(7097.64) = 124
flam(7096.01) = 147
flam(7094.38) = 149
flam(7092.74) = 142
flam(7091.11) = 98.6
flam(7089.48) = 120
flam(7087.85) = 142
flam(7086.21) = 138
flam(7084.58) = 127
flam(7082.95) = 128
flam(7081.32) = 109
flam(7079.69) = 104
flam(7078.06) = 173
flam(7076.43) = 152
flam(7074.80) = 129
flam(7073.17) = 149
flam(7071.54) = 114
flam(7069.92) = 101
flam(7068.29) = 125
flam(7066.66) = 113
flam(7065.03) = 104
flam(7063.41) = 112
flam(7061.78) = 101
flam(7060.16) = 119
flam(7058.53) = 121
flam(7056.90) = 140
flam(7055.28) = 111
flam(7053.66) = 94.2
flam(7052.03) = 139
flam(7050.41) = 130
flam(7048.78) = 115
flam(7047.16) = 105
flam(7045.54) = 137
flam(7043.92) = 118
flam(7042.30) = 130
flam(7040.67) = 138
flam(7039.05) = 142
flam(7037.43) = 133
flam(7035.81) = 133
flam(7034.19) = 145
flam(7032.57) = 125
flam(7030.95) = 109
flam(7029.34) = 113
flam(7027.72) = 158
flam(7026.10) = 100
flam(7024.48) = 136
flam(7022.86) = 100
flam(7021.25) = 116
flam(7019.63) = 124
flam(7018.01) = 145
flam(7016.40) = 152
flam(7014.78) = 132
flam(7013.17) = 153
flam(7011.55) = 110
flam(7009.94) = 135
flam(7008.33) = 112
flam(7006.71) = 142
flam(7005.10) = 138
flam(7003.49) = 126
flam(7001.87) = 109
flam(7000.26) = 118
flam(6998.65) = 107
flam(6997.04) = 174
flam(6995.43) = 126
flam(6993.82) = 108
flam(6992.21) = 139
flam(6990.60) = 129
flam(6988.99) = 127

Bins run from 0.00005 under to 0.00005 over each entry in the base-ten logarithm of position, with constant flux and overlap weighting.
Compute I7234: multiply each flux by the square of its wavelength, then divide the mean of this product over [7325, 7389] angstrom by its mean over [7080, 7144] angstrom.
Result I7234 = 1.10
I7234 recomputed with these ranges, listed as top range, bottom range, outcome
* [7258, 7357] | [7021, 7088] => 1.16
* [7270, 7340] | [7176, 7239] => 1.05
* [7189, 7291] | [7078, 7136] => 1.05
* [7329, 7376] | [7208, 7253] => 1.08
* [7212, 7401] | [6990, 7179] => 1.11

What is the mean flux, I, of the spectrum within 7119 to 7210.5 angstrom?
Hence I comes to 132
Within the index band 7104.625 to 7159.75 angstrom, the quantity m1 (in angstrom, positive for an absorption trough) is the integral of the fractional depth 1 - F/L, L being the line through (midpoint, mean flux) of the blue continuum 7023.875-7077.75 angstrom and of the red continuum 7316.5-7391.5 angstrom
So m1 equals -2.2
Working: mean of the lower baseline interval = 124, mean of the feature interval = 132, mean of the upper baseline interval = 134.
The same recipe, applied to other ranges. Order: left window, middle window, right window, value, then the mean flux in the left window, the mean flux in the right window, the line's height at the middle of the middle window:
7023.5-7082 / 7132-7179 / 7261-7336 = -0.9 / 124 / 134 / 128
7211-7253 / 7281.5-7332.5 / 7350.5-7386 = -0.1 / 129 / 138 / 134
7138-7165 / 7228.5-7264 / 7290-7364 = 0.6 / 128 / 133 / 131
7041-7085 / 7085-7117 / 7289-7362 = -1.4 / 122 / 134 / 124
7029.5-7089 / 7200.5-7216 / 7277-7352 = 0.0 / 125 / 134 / 130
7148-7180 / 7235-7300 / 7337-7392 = 0.0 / 131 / 136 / 133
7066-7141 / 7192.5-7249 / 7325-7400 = 1.2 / 130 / 136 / 133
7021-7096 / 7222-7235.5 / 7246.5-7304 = 0.7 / 125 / 134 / 132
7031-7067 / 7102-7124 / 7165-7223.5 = -1.0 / 123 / 134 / 128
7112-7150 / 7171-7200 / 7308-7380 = 0.0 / 133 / 134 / 133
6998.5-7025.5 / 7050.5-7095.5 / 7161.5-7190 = 1.6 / 127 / 133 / 129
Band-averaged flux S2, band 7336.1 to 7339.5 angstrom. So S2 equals 134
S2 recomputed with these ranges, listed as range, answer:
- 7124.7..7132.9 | 129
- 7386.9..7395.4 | 144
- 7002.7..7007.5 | 136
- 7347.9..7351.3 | 135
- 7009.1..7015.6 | 132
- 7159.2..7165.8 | 123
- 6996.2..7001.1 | 133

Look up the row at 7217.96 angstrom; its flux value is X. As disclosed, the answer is 139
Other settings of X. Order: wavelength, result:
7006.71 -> 142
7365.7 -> 131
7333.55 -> 131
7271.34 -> 130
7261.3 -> 146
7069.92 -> 101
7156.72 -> 106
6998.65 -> 107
